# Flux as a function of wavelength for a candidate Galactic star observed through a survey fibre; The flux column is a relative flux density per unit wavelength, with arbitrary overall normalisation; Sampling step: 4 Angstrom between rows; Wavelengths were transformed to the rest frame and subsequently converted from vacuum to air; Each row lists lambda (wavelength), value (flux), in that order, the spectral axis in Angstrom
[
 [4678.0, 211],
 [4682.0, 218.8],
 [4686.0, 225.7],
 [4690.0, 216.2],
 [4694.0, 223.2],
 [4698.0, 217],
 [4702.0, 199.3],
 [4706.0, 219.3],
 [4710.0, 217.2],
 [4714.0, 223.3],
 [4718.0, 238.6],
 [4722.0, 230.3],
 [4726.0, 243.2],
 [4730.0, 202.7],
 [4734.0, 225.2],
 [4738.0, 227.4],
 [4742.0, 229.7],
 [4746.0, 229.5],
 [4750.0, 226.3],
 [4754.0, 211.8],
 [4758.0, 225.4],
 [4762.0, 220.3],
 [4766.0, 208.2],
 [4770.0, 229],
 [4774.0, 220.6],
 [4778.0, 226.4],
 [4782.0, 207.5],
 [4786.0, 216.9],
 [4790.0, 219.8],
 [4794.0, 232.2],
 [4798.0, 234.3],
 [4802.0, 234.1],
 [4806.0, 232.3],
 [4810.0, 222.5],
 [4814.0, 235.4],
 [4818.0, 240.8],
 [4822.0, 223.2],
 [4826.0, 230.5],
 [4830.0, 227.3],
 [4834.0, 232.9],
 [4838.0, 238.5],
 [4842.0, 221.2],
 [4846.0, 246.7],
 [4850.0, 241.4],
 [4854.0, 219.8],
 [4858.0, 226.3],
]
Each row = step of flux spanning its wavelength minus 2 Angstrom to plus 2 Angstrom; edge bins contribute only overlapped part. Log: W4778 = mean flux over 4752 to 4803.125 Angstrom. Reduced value 222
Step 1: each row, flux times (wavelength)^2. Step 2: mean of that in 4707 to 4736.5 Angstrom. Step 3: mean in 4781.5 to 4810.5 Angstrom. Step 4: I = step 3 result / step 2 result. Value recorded 1.0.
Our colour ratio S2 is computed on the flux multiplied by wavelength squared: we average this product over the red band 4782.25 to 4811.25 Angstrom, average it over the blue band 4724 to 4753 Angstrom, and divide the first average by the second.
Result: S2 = 1.0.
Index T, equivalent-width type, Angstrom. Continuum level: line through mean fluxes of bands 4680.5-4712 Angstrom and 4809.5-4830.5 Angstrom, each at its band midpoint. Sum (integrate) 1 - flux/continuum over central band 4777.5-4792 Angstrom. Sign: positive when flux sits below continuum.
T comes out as 0.64 Angstrom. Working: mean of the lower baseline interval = 217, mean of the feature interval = 217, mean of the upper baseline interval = 231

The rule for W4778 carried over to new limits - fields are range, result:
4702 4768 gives 223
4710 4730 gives 229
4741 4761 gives 224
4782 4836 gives 229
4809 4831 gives 230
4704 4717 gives 221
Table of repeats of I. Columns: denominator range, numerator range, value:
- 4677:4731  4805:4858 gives 1.11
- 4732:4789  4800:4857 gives 1.08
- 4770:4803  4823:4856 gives 1.06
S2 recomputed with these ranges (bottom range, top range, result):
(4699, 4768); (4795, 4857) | 1.09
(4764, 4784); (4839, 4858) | 1.10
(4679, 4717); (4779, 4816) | 1.08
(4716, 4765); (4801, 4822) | 1.06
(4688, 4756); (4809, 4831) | 1.08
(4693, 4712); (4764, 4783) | 1.05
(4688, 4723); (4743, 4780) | 1.03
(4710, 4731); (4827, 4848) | 1.07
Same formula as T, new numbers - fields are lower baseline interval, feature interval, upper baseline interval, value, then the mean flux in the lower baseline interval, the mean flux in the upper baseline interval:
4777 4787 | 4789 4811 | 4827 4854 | -0.85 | 216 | 233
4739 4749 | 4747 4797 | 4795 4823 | 2.07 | 229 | 232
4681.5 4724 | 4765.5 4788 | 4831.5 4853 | 0.95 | 221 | 235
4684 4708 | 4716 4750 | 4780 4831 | -1.21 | 217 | 227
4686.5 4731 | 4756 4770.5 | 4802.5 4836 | 0.40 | 222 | 231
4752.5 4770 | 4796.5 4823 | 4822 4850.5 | -0.52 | 218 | 233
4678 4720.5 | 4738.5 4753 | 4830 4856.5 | -0.22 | 220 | 233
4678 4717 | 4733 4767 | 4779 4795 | -0.71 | 218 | 219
